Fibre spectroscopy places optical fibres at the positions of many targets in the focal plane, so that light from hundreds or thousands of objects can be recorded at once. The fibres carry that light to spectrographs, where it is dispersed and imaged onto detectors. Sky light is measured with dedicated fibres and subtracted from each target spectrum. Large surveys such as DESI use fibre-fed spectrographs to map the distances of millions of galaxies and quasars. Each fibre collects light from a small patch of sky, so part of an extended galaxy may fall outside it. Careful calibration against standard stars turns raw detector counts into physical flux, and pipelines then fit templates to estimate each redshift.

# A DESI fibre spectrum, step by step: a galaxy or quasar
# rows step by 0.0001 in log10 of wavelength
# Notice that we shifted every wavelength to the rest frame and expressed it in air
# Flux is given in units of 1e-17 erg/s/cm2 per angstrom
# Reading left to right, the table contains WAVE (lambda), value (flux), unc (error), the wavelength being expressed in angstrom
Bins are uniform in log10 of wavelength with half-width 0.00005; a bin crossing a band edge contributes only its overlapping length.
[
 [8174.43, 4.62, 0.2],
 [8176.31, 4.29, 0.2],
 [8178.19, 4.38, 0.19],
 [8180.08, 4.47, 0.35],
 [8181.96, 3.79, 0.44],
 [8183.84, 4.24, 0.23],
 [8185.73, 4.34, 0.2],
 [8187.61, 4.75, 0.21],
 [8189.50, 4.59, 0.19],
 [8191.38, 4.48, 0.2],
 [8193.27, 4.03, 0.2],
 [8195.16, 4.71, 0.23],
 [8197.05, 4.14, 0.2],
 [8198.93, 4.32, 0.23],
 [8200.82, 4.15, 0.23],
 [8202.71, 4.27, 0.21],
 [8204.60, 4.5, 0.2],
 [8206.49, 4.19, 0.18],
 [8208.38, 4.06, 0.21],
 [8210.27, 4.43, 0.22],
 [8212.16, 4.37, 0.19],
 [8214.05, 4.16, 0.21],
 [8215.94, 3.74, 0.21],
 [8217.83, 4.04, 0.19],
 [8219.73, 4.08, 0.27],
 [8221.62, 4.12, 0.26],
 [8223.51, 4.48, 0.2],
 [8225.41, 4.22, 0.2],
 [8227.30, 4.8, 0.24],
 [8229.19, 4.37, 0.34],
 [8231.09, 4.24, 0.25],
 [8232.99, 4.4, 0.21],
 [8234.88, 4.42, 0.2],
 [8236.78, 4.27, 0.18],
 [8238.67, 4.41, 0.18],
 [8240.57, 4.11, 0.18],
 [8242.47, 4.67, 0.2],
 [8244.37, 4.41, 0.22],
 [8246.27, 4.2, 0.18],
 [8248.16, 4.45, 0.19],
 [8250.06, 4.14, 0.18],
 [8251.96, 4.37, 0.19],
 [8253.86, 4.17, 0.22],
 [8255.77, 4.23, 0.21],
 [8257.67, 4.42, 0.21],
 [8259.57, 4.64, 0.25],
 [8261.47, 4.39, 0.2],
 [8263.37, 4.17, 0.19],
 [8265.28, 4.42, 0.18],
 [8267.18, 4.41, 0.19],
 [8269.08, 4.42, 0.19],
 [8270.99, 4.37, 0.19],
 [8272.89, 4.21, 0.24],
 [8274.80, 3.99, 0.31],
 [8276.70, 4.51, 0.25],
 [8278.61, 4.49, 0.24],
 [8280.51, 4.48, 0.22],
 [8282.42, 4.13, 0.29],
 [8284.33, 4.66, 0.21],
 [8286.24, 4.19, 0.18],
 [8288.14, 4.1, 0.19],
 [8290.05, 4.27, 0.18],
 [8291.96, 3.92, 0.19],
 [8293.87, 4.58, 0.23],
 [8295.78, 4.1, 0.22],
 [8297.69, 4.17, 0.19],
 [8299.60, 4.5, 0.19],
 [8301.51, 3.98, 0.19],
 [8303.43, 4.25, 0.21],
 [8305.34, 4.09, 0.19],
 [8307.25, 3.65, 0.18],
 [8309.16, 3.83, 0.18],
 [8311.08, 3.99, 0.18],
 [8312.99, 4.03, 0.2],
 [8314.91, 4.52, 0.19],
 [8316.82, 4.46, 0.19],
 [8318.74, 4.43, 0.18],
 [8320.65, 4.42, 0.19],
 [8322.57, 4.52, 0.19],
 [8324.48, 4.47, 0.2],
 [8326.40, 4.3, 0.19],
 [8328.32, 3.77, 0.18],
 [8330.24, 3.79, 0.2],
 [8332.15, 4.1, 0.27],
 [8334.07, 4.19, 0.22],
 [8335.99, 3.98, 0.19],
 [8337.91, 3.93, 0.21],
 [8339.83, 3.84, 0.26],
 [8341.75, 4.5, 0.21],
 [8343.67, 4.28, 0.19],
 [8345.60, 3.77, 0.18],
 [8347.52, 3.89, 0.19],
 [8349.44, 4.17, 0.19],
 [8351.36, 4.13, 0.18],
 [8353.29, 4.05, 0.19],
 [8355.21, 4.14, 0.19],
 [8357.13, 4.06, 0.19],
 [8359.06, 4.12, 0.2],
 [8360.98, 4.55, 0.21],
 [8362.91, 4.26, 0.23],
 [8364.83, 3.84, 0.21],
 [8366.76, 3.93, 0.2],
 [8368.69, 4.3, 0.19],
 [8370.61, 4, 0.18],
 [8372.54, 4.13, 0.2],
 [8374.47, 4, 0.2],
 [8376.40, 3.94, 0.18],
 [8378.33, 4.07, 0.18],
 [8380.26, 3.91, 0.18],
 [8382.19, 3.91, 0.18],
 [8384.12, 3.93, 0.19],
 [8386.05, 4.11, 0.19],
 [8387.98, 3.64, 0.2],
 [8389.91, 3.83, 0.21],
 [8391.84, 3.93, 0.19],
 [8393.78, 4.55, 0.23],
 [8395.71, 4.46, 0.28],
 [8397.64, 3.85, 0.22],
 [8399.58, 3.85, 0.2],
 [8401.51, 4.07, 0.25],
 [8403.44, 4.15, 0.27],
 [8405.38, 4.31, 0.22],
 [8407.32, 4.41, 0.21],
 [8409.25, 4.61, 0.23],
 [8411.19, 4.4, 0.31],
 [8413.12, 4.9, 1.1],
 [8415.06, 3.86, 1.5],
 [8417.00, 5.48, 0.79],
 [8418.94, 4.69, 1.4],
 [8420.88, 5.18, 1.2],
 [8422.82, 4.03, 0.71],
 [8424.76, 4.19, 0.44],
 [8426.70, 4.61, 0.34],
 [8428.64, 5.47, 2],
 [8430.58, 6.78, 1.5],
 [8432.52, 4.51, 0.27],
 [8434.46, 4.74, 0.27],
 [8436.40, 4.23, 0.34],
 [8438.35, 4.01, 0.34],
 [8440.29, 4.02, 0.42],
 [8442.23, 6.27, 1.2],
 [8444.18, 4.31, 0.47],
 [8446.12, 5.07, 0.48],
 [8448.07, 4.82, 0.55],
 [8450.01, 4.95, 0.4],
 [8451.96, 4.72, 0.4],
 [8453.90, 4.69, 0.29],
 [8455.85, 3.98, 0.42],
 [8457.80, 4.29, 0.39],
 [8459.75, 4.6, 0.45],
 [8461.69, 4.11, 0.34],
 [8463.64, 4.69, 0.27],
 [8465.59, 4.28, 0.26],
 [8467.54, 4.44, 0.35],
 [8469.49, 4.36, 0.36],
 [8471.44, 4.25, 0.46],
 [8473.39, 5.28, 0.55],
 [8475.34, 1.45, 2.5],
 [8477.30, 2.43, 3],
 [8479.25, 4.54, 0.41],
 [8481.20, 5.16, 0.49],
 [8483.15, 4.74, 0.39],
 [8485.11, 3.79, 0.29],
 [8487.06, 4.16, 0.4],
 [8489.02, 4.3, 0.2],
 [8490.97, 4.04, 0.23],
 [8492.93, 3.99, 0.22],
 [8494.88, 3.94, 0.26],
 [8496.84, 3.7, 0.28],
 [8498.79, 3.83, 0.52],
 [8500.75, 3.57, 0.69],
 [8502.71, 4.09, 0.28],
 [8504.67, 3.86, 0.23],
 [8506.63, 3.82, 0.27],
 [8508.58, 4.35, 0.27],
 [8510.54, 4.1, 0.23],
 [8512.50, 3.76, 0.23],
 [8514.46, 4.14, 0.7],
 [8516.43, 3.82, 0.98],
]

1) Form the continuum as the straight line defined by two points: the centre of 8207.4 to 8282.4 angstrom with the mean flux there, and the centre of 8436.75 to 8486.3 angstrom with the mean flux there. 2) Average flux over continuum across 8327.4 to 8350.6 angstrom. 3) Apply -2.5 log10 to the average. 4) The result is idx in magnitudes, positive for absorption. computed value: 0.082 mag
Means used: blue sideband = 4.31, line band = 4.02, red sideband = 4.37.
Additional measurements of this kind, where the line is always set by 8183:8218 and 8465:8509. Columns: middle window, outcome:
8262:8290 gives -0.03 mag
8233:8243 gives -0.03 mag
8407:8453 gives -0.17 mag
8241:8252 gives -0.03 mag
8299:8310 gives 0.04 mag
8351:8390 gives 0.02 mag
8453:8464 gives -0.09 mag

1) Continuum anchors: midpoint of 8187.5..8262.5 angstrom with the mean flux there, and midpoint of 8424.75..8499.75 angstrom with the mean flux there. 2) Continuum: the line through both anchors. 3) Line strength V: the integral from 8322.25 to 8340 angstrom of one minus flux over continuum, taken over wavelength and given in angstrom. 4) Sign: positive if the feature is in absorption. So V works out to 1.11 angstrom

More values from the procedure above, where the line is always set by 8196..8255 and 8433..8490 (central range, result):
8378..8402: 1.86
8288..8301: 0.22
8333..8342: 0.56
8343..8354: 0.72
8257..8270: -0.35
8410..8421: -0.92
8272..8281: -0.06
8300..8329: 0.83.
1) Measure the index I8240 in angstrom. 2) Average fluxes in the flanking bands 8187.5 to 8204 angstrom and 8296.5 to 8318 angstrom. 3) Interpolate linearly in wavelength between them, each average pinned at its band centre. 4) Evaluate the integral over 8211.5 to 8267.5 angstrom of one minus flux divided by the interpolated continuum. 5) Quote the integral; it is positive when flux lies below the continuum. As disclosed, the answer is -0.5 angstrom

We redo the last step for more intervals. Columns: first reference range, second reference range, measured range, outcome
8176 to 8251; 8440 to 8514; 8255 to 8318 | 0.4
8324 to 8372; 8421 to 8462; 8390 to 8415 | 1.1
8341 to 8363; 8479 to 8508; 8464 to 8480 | 0.8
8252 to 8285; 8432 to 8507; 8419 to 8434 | -2.3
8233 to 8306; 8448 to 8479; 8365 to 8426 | 0.4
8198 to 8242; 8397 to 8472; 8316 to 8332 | 0.6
